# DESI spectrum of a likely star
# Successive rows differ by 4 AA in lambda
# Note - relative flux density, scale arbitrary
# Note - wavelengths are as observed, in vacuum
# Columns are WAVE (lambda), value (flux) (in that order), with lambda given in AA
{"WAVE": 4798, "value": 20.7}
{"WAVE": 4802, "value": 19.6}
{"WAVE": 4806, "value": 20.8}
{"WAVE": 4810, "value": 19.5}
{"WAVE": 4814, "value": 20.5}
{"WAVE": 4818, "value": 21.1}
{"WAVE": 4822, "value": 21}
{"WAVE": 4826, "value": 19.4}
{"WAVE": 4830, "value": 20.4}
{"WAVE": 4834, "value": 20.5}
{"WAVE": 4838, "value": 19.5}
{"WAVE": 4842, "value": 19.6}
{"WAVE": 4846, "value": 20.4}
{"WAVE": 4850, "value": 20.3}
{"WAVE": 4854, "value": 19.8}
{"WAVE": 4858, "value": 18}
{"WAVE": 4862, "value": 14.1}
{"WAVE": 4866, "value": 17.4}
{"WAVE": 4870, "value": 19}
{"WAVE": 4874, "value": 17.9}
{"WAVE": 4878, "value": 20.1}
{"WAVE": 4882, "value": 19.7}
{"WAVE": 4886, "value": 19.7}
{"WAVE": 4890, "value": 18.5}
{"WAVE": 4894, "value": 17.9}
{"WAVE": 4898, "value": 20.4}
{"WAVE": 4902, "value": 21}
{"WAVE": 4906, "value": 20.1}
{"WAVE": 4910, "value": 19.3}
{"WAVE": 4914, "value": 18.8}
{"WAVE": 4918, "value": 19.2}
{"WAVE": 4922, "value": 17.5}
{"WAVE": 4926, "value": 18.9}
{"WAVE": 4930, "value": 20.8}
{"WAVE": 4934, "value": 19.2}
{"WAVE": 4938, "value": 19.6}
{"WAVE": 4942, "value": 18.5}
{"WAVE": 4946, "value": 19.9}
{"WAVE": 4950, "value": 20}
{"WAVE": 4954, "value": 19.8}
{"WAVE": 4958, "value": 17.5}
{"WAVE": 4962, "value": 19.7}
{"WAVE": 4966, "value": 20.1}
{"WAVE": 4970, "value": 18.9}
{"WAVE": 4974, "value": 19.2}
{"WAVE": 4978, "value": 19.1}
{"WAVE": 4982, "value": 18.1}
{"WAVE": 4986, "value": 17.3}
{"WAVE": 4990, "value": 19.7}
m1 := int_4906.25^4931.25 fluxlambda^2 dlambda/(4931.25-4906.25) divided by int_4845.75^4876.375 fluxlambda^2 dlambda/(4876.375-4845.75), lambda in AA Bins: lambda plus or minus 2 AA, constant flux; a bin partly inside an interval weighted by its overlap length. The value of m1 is 1.1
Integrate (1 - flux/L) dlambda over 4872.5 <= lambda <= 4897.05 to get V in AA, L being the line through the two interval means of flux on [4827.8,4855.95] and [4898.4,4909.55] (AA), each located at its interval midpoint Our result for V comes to 1.47 AA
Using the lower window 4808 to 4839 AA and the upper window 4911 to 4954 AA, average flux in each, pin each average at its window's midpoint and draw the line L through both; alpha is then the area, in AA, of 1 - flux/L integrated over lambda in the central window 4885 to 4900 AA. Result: 0.4 AA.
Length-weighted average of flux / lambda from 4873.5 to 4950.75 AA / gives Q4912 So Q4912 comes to 19.4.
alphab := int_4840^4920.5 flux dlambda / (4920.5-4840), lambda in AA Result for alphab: 19.1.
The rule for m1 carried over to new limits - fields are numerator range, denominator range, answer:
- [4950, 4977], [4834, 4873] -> 1.07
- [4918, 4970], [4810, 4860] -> 1.01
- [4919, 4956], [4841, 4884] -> 1.07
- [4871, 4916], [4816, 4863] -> 1.01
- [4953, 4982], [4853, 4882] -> 1.10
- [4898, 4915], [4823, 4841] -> 1.03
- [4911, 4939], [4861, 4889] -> 1.06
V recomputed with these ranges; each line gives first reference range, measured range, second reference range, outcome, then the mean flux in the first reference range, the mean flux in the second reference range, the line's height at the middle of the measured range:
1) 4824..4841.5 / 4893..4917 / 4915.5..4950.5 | -0.2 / 19.9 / 19.3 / 19.4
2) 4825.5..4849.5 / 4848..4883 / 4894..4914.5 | 2.6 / 20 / 19.8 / 19.9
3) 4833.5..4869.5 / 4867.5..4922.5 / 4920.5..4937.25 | -0.7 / 18.8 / 19.2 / 19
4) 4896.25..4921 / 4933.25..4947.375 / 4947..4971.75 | 0.1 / 19.7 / 19.4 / 19.5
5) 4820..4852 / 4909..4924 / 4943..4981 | 0.7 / 20.1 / 19.3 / 19.6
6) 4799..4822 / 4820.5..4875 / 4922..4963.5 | 2.7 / 20.4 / 19.3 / 20.1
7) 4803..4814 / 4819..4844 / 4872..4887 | -0.3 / 20.2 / 19.3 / 19.9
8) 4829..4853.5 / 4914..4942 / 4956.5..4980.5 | 0.4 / 20.1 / 19.1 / 19.4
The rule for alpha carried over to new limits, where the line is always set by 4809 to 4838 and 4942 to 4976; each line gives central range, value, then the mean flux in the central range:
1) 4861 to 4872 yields 1.61 AA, 17.1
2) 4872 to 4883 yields 0.40 AA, 19.2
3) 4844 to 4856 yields -0.03 AA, 20.2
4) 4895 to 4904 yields -0.28 AA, 20.4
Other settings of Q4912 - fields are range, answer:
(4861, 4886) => 18.3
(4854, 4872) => 17.4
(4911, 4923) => 18.7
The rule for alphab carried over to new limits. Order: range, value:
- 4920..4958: 19.3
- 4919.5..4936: 19.1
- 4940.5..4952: 19.5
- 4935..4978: 19.3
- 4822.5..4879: 19.1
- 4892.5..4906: 19.9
